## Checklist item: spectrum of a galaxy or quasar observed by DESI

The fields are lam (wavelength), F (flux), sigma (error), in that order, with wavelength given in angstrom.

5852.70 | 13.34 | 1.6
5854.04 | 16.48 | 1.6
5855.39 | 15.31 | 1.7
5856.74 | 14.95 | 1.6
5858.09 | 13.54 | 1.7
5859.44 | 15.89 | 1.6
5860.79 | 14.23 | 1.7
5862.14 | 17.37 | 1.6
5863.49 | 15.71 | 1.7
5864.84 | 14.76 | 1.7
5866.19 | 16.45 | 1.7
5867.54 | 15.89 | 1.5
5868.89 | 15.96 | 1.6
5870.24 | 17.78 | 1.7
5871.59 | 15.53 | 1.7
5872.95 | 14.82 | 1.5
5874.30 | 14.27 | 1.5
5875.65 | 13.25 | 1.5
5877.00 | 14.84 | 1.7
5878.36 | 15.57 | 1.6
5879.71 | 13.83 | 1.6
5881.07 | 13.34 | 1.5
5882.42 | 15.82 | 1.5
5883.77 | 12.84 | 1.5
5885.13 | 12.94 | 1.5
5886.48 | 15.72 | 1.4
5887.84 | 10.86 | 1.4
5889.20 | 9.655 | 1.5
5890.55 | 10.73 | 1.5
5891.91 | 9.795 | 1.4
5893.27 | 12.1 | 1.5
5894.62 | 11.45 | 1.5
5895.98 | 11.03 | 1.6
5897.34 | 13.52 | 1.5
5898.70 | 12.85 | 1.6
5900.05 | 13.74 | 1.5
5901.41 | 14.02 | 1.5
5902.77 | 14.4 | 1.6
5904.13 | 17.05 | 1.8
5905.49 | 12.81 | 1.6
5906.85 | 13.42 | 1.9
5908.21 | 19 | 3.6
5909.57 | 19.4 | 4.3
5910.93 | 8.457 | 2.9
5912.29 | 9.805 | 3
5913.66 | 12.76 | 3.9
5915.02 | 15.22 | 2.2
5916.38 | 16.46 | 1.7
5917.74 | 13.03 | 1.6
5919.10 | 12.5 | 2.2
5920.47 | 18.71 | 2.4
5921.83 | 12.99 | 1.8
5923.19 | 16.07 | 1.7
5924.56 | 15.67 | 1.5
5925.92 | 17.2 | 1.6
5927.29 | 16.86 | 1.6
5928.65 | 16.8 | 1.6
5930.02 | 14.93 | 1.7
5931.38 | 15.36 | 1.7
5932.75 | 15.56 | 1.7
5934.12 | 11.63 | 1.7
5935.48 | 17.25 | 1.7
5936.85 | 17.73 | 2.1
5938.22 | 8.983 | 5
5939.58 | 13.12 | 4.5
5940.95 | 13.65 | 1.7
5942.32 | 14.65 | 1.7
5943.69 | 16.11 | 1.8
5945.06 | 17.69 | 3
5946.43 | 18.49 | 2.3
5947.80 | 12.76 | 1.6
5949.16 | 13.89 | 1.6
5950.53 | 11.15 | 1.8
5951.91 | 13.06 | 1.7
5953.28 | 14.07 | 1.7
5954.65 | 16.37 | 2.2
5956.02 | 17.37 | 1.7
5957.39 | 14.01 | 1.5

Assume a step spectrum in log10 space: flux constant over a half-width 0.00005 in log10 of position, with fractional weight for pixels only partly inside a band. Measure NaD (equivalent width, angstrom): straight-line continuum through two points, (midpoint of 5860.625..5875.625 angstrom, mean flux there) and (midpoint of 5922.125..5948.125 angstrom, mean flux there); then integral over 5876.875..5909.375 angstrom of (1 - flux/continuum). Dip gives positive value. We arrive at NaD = 4.3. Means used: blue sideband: 15.7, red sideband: 15.3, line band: 13.5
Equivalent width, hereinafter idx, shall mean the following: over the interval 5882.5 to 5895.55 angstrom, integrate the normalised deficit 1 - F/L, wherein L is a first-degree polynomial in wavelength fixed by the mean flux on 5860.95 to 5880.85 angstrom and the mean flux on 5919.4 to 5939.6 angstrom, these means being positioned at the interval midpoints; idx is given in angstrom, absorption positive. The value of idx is 2.9 angstrom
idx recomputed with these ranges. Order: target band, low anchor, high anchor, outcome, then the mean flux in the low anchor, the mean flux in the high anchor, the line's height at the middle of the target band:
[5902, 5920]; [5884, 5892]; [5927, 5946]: -1.2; 11.8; 15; 13.3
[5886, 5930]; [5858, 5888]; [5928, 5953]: 2.6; 14.9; 14.6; 14.8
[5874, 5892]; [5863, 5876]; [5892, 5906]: 1.6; 15.5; 13.2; 14.4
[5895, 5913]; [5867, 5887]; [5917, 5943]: 1.3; 14.8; 14.9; 14.8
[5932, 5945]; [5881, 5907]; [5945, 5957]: -0.1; 12.9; 14.8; 14.4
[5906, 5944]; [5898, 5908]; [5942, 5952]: -0.5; 14.3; 14.8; 14.5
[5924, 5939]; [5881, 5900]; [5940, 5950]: -0.8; 12.4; 15.2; 14.5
